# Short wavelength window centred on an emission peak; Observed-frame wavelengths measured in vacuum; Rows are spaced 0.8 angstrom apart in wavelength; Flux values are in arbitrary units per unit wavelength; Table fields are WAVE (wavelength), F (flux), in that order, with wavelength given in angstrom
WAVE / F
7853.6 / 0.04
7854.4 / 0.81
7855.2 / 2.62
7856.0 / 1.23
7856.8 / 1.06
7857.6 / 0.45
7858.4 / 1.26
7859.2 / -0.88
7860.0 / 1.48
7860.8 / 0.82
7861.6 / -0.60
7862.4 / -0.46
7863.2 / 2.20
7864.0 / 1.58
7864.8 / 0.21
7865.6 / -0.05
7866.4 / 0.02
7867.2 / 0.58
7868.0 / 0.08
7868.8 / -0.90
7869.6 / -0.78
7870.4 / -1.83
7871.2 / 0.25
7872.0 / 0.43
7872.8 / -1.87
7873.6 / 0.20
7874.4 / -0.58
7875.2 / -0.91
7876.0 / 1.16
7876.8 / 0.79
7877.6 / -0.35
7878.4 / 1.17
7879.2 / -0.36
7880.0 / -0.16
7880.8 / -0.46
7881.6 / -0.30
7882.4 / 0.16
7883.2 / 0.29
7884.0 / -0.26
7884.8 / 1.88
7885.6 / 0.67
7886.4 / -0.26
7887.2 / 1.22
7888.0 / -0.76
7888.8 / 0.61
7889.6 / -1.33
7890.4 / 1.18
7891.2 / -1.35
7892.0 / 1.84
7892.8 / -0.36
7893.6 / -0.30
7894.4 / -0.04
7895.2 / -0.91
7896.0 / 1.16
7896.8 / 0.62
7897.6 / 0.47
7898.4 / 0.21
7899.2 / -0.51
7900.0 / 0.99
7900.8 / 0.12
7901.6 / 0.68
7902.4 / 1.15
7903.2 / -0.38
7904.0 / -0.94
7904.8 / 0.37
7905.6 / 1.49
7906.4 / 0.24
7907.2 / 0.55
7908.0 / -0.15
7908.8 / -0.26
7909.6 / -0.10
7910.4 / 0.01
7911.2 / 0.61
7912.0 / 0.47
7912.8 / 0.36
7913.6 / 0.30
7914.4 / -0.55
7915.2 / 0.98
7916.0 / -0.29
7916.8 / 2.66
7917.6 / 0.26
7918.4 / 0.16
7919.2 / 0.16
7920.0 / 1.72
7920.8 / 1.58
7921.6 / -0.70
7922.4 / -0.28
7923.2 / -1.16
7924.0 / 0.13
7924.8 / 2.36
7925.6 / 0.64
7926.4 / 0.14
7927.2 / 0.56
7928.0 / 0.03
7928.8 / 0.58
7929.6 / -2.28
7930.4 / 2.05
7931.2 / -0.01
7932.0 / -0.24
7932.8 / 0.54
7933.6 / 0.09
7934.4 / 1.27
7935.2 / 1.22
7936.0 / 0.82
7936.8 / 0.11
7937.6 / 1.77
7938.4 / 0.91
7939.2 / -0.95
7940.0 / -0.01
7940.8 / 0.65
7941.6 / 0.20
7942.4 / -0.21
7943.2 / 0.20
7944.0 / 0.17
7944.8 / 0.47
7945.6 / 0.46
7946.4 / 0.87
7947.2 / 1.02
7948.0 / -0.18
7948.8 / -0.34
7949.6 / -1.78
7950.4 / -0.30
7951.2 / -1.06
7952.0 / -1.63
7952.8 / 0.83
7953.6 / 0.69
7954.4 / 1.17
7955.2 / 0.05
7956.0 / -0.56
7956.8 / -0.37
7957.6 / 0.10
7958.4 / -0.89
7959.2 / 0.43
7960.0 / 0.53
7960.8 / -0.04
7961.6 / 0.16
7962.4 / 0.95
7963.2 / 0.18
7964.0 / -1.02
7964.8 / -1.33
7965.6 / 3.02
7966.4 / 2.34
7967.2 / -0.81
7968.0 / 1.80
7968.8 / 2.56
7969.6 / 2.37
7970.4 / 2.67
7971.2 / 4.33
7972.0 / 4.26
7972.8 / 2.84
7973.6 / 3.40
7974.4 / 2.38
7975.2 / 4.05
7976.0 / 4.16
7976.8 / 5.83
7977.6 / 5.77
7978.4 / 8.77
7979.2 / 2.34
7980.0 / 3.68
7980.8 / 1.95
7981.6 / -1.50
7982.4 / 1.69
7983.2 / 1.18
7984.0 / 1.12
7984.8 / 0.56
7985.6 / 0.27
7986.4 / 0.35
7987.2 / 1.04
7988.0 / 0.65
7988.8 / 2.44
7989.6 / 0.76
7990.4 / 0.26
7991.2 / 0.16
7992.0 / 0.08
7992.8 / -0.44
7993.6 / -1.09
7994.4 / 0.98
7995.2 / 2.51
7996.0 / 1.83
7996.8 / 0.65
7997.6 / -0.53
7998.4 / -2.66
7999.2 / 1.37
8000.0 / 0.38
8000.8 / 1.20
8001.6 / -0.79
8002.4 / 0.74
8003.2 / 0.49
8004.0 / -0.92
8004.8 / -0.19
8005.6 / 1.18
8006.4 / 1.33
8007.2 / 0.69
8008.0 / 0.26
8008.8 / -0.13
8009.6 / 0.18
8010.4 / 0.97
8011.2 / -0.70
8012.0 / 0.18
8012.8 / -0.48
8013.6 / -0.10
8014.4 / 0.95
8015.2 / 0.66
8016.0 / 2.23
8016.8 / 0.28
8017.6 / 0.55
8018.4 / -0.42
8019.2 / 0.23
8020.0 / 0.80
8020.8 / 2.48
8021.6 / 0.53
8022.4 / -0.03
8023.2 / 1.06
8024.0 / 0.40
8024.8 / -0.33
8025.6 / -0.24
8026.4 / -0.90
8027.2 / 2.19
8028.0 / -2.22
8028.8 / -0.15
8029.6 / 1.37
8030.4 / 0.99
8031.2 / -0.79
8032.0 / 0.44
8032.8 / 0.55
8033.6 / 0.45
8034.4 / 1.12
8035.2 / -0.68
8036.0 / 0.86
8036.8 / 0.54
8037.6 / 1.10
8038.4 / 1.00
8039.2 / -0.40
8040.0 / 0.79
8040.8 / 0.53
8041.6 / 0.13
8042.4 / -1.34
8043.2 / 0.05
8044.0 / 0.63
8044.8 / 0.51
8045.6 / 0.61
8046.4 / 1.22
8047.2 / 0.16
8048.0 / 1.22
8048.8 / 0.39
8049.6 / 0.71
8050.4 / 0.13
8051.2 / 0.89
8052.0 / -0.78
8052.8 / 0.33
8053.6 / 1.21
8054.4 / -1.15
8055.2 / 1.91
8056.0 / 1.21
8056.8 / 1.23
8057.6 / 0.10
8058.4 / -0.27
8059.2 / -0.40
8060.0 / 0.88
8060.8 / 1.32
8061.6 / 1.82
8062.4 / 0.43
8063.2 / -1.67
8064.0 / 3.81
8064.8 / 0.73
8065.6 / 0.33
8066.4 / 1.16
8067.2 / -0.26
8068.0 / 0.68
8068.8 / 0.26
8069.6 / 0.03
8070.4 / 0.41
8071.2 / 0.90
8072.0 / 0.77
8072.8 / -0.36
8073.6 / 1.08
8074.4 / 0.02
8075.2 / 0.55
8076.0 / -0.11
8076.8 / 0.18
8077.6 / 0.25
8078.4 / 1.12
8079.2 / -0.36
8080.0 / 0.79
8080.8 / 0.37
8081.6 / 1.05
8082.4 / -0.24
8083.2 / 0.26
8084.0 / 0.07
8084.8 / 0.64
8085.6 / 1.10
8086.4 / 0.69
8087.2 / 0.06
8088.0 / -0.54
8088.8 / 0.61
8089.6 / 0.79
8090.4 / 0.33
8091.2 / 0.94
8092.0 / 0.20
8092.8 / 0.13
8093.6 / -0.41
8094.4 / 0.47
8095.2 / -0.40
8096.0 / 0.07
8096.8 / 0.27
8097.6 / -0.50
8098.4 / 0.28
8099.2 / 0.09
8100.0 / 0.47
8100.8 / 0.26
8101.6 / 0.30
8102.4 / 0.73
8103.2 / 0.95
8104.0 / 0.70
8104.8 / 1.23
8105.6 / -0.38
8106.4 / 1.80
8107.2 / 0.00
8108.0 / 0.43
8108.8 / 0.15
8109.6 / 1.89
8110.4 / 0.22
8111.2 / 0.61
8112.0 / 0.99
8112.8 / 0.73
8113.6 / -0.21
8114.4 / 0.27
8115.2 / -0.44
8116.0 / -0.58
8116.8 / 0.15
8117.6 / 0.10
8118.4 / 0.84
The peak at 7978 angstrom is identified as [O II]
